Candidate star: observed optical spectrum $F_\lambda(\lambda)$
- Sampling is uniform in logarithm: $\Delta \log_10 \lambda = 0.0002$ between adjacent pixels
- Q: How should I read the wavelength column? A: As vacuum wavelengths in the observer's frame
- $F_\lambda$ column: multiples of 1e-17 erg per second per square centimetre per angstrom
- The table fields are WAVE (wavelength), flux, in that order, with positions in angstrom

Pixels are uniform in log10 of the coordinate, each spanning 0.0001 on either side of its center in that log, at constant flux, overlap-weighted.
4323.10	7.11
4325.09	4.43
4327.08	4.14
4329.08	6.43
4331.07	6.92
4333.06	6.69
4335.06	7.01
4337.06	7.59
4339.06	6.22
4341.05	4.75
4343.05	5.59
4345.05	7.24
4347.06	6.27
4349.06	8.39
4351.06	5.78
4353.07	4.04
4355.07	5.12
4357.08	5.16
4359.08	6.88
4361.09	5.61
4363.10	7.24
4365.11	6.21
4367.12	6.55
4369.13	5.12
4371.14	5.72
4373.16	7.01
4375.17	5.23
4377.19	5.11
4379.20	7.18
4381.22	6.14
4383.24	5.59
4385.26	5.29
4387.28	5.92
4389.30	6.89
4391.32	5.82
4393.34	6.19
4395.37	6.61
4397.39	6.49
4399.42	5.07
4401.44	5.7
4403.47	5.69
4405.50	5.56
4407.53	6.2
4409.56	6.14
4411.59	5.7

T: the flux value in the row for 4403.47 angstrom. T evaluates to 5.69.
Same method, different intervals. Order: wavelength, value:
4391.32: 5.82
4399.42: 5.07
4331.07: 6.92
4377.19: 5.11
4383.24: 5.59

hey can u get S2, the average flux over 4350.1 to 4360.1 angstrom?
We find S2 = 5.4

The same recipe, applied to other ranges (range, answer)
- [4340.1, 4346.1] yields 5.86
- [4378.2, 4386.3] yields 6.04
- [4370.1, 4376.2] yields 5.97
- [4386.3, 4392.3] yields 6.22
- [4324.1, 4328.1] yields 4.29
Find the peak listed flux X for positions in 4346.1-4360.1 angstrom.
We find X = 8.39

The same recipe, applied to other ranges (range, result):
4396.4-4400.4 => 6.49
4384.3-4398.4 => 6.89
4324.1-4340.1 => 7.59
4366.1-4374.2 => 7.01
